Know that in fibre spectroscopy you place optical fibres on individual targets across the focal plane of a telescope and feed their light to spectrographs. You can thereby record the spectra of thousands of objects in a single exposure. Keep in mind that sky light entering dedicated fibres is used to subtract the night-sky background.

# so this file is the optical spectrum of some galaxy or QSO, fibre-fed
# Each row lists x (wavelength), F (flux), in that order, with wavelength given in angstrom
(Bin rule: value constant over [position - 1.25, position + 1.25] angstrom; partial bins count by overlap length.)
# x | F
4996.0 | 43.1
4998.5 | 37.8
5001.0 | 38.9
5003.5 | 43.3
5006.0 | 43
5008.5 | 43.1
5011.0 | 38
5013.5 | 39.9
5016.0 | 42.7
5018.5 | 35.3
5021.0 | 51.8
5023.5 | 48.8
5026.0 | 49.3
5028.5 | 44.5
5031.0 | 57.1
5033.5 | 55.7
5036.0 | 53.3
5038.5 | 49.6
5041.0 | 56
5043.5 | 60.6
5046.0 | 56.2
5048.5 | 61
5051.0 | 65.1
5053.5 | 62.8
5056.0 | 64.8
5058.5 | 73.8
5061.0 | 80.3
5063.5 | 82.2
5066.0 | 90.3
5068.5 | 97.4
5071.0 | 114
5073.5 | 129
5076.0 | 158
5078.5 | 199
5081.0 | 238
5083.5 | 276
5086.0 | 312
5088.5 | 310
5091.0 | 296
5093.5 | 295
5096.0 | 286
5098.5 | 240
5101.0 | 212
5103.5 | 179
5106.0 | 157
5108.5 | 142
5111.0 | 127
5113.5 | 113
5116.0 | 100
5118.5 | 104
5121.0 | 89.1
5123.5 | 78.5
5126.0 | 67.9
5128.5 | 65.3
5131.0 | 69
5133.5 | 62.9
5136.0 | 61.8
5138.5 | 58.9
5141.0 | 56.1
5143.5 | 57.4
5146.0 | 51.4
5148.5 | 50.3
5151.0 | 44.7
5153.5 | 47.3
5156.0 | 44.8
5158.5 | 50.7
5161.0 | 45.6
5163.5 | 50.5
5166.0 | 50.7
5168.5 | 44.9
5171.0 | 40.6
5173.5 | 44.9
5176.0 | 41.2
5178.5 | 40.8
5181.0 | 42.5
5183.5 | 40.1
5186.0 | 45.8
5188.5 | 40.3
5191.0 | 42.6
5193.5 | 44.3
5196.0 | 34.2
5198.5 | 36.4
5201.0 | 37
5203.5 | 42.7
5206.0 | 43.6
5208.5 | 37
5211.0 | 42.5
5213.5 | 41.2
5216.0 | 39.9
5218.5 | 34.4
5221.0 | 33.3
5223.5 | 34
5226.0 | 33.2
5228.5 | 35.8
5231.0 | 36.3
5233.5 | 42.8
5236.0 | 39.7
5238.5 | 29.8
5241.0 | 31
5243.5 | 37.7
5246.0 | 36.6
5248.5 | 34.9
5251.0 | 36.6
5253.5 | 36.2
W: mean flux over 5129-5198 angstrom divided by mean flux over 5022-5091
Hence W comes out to 0.43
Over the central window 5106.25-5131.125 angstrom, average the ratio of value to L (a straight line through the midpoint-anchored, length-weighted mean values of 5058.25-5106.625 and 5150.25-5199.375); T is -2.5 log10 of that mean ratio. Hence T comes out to 0.35 mag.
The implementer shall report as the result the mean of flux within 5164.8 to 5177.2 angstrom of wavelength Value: 44.4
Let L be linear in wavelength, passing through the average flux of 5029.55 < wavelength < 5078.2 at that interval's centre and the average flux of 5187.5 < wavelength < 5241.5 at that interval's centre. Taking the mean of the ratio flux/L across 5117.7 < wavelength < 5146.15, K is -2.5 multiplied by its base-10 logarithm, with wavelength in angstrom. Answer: -0.15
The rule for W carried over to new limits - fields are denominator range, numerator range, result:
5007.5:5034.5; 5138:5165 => 1.10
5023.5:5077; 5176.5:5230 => 0.53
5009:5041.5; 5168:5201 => 0.87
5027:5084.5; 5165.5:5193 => 0.45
